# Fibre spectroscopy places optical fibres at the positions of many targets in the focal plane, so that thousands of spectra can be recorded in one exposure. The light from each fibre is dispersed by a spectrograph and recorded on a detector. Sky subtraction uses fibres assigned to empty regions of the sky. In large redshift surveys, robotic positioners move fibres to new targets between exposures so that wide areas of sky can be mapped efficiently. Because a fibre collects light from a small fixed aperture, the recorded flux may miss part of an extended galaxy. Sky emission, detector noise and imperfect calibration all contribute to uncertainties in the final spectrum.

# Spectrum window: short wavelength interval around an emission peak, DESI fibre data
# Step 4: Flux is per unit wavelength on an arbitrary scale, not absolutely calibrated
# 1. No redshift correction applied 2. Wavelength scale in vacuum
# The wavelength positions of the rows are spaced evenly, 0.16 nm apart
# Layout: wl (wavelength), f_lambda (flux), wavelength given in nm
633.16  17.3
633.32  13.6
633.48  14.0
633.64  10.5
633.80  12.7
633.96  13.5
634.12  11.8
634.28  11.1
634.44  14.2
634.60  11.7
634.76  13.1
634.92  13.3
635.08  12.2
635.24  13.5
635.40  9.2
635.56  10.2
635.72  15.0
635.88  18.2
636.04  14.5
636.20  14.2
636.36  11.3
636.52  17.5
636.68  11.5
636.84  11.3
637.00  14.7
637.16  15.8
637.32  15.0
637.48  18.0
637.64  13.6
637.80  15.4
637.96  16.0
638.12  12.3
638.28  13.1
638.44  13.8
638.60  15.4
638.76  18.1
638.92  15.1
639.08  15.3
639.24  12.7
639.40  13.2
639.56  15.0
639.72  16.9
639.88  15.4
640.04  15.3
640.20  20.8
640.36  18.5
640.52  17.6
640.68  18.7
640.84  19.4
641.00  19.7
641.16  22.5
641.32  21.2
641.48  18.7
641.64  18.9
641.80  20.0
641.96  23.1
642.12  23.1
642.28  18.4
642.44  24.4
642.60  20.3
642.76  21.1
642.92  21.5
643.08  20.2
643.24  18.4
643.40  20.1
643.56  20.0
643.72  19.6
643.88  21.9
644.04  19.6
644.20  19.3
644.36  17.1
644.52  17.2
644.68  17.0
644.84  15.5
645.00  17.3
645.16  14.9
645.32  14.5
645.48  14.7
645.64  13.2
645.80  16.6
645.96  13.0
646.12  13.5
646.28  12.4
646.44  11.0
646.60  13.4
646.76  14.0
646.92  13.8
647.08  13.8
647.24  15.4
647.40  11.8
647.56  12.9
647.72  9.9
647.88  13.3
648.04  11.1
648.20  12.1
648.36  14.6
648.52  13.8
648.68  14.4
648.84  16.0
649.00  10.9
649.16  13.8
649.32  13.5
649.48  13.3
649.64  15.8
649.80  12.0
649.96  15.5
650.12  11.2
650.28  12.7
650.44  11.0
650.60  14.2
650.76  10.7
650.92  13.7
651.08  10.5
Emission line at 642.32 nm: Mg II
